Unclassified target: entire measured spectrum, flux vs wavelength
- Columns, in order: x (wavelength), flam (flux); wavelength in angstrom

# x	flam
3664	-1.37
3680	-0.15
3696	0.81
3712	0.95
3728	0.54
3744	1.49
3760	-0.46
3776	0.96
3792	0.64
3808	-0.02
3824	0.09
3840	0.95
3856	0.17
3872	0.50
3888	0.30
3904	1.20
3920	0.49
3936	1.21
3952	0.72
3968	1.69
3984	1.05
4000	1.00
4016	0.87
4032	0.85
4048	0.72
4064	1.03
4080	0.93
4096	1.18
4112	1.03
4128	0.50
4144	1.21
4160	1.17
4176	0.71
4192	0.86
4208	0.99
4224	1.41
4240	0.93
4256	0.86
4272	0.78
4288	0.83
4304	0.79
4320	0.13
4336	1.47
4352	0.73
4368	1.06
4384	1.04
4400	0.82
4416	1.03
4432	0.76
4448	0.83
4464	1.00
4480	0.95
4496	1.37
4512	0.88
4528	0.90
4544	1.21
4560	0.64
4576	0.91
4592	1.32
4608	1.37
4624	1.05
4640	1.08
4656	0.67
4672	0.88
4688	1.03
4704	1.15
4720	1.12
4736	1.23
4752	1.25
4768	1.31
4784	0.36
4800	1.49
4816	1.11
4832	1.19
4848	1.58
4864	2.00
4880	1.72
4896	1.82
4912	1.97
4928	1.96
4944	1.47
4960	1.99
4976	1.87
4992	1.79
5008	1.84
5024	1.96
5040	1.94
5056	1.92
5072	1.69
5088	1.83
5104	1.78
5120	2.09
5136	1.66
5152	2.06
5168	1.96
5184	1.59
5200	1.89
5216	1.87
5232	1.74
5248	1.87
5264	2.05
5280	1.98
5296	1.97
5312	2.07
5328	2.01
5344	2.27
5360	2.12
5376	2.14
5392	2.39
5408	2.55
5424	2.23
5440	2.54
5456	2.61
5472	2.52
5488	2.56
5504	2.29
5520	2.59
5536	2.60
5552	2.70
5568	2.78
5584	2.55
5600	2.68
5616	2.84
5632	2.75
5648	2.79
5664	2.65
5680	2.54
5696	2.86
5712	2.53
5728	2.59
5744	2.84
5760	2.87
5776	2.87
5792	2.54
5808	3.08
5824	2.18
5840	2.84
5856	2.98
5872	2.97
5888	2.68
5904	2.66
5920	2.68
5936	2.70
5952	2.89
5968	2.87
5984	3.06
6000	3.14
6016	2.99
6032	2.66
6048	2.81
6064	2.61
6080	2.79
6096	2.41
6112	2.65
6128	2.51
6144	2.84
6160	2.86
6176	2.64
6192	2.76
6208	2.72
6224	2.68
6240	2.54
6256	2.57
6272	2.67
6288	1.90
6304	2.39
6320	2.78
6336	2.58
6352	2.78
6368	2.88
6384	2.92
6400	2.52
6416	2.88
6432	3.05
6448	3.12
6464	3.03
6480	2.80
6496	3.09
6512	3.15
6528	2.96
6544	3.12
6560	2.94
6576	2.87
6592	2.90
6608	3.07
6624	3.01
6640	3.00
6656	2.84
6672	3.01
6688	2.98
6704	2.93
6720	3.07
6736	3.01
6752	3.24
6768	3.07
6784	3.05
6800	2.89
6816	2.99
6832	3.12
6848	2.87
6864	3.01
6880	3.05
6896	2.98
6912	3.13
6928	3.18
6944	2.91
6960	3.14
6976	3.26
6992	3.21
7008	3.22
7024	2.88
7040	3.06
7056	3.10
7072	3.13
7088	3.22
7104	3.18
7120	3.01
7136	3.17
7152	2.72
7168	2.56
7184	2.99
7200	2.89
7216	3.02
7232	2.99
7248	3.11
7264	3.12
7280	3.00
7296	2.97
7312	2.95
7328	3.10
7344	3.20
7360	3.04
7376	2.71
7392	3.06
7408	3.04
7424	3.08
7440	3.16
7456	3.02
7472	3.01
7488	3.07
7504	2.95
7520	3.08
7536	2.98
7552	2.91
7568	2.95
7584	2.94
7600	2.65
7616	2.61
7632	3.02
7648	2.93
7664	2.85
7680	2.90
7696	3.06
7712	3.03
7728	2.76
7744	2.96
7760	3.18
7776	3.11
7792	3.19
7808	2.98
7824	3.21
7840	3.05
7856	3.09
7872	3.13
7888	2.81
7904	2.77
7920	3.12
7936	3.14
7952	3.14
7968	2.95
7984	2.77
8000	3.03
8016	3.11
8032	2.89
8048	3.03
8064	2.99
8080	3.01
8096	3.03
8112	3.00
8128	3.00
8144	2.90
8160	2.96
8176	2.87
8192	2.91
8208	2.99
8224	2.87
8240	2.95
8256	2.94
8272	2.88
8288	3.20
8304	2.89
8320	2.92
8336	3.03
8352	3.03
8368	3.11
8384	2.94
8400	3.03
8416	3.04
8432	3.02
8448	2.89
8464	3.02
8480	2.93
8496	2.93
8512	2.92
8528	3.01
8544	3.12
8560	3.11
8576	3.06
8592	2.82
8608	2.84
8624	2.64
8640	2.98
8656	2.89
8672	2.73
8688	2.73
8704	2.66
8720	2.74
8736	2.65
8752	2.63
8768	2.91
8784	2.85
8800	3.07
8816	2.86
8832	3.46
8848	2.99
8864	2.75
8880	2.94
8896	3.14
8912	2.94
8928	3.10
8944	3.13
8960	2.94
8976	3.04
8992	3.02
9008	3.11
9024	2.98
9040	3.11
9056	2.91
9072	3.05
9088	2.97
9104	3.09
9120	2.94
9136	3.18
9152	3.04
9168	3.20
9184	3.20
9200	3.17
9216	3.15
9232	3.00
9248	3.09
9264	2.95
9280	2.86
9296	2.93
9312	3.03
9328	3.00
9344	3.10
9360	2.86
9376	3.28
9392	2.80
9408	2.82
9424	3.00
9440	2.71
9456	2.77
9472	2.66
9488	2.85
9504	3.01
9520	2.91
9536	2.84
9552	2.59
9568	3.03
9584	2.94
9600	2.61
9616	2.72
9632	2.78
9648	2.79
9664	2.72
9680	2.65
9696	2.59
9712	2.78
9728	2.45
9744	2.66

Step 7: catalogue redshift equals 0.22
